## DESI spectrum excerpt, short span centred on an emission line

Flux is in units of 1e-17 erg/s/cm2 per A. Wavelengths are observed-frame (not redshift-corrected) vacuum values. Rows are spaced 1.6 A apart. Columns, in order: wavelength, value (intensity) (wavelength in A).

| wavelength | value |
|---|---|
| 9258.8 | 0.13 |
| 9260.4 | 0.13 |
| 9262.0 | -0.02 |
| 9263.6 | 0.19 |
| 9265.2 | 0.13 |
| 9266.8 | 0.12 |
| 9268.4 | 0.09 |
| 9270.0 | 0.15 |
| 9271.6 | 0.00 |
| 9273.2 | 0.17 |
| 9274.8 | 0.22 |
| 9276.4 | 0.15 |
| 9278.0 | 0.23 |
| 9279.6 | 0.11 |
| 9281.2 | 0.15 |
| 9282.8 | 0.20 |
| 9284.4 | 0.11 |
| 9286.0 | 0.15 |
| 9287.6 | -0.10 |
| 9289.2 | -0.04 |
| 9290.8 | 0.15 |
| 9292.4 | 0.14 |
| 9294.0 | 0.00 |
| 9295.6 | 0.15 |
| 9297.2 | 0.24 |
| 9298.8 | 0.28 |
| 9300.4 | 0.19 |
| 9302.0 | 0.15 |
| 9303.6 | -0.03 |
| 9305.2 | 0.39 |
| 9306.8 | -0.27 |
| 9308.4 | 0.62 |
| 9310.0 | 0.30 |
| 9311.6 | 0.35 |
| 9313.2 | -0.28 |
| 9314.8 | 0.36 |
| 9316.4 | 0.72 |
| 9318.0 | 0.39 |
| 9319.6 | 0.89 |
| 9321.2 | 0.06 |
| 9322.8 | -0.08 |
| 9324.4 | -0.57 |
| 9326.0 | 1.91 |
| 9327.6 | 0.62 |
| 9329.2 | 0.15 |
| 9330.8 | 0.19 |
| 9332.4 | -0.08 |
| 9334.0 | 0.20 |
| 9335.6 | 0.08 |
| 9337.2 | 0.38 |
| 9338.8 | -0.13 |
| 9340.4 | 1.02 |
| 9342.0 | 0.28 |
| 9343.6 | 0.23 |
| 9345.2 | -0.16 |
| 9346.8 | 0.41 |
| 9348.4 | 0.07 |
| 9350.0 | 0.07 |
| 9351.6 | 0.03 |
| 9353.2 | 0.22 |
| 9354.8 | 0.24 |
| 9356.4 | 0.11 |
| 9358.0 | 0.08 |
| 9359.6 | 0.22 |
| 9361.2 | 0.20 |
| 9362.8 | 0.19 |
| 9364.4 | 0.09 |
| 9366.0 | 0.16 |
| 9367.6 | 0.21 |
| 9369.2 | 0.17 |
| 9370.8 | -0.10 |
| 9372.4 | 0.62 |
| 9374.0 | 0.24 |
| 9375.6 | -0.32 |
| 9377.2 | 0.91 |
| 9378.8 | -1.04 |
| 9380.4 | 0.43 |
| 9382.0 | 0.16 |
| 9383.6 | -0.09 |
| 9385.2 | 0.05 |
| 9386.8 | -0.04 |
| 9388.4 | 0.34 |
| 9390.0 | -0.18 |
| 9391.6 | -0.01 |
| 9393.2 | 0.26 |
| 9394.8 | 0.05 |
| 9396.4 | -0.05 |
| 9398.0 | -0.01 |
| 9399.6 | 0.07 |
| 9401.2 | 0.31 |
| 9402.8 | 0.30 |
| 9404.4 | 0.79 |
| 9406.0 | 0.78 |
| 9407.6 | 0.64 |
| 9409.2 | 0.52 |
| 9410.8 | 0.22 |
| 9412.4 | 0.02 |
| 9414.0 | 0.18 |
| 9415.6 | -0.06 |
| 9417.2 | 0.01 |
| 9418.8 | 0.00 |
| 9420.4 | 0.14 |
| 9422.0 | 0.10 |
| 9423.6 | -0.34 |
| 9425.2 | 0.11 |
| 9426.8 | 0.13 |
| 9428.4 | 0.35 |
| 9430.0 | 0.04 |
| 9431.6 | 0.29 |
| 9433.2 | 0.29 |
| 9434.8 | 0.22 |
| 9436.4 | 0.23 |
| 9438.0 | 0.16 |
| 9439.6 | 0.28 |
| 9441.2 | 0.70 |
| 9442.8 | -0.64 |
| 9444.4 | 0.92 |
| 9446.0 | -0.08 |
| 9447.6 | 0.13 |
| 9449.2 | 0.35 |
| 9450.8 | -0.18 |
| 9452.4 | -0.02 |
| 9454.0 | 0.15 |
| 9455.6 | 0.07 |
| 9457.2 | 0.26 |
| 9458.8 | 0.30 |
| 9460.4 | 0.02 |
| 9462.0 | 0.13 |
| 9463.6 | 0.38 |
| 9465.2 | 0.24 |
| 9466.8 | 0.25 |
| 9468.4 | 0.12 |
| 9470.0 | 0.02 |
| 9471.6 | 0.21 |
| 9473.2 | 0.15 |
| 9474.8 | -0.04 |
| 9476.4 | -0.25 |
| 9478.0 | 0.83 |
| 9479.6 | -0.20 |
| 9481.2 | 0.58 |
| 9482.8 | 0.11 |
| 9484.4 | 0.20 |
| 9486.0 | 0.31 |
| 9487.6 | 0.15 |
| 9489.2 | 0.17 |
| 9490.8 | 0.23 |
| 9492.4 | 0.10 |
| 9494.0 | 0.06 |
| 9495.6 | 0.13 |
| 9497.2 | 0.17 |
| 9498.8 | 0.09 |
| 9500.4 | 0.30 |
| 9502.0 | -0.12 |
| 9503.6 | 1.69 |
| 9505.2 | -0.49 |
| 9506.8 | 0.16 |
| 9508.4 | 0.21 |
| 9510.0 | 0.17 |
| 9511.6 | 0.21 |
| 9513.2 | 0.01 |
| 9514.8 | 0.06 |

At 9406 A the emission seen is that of H-beta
